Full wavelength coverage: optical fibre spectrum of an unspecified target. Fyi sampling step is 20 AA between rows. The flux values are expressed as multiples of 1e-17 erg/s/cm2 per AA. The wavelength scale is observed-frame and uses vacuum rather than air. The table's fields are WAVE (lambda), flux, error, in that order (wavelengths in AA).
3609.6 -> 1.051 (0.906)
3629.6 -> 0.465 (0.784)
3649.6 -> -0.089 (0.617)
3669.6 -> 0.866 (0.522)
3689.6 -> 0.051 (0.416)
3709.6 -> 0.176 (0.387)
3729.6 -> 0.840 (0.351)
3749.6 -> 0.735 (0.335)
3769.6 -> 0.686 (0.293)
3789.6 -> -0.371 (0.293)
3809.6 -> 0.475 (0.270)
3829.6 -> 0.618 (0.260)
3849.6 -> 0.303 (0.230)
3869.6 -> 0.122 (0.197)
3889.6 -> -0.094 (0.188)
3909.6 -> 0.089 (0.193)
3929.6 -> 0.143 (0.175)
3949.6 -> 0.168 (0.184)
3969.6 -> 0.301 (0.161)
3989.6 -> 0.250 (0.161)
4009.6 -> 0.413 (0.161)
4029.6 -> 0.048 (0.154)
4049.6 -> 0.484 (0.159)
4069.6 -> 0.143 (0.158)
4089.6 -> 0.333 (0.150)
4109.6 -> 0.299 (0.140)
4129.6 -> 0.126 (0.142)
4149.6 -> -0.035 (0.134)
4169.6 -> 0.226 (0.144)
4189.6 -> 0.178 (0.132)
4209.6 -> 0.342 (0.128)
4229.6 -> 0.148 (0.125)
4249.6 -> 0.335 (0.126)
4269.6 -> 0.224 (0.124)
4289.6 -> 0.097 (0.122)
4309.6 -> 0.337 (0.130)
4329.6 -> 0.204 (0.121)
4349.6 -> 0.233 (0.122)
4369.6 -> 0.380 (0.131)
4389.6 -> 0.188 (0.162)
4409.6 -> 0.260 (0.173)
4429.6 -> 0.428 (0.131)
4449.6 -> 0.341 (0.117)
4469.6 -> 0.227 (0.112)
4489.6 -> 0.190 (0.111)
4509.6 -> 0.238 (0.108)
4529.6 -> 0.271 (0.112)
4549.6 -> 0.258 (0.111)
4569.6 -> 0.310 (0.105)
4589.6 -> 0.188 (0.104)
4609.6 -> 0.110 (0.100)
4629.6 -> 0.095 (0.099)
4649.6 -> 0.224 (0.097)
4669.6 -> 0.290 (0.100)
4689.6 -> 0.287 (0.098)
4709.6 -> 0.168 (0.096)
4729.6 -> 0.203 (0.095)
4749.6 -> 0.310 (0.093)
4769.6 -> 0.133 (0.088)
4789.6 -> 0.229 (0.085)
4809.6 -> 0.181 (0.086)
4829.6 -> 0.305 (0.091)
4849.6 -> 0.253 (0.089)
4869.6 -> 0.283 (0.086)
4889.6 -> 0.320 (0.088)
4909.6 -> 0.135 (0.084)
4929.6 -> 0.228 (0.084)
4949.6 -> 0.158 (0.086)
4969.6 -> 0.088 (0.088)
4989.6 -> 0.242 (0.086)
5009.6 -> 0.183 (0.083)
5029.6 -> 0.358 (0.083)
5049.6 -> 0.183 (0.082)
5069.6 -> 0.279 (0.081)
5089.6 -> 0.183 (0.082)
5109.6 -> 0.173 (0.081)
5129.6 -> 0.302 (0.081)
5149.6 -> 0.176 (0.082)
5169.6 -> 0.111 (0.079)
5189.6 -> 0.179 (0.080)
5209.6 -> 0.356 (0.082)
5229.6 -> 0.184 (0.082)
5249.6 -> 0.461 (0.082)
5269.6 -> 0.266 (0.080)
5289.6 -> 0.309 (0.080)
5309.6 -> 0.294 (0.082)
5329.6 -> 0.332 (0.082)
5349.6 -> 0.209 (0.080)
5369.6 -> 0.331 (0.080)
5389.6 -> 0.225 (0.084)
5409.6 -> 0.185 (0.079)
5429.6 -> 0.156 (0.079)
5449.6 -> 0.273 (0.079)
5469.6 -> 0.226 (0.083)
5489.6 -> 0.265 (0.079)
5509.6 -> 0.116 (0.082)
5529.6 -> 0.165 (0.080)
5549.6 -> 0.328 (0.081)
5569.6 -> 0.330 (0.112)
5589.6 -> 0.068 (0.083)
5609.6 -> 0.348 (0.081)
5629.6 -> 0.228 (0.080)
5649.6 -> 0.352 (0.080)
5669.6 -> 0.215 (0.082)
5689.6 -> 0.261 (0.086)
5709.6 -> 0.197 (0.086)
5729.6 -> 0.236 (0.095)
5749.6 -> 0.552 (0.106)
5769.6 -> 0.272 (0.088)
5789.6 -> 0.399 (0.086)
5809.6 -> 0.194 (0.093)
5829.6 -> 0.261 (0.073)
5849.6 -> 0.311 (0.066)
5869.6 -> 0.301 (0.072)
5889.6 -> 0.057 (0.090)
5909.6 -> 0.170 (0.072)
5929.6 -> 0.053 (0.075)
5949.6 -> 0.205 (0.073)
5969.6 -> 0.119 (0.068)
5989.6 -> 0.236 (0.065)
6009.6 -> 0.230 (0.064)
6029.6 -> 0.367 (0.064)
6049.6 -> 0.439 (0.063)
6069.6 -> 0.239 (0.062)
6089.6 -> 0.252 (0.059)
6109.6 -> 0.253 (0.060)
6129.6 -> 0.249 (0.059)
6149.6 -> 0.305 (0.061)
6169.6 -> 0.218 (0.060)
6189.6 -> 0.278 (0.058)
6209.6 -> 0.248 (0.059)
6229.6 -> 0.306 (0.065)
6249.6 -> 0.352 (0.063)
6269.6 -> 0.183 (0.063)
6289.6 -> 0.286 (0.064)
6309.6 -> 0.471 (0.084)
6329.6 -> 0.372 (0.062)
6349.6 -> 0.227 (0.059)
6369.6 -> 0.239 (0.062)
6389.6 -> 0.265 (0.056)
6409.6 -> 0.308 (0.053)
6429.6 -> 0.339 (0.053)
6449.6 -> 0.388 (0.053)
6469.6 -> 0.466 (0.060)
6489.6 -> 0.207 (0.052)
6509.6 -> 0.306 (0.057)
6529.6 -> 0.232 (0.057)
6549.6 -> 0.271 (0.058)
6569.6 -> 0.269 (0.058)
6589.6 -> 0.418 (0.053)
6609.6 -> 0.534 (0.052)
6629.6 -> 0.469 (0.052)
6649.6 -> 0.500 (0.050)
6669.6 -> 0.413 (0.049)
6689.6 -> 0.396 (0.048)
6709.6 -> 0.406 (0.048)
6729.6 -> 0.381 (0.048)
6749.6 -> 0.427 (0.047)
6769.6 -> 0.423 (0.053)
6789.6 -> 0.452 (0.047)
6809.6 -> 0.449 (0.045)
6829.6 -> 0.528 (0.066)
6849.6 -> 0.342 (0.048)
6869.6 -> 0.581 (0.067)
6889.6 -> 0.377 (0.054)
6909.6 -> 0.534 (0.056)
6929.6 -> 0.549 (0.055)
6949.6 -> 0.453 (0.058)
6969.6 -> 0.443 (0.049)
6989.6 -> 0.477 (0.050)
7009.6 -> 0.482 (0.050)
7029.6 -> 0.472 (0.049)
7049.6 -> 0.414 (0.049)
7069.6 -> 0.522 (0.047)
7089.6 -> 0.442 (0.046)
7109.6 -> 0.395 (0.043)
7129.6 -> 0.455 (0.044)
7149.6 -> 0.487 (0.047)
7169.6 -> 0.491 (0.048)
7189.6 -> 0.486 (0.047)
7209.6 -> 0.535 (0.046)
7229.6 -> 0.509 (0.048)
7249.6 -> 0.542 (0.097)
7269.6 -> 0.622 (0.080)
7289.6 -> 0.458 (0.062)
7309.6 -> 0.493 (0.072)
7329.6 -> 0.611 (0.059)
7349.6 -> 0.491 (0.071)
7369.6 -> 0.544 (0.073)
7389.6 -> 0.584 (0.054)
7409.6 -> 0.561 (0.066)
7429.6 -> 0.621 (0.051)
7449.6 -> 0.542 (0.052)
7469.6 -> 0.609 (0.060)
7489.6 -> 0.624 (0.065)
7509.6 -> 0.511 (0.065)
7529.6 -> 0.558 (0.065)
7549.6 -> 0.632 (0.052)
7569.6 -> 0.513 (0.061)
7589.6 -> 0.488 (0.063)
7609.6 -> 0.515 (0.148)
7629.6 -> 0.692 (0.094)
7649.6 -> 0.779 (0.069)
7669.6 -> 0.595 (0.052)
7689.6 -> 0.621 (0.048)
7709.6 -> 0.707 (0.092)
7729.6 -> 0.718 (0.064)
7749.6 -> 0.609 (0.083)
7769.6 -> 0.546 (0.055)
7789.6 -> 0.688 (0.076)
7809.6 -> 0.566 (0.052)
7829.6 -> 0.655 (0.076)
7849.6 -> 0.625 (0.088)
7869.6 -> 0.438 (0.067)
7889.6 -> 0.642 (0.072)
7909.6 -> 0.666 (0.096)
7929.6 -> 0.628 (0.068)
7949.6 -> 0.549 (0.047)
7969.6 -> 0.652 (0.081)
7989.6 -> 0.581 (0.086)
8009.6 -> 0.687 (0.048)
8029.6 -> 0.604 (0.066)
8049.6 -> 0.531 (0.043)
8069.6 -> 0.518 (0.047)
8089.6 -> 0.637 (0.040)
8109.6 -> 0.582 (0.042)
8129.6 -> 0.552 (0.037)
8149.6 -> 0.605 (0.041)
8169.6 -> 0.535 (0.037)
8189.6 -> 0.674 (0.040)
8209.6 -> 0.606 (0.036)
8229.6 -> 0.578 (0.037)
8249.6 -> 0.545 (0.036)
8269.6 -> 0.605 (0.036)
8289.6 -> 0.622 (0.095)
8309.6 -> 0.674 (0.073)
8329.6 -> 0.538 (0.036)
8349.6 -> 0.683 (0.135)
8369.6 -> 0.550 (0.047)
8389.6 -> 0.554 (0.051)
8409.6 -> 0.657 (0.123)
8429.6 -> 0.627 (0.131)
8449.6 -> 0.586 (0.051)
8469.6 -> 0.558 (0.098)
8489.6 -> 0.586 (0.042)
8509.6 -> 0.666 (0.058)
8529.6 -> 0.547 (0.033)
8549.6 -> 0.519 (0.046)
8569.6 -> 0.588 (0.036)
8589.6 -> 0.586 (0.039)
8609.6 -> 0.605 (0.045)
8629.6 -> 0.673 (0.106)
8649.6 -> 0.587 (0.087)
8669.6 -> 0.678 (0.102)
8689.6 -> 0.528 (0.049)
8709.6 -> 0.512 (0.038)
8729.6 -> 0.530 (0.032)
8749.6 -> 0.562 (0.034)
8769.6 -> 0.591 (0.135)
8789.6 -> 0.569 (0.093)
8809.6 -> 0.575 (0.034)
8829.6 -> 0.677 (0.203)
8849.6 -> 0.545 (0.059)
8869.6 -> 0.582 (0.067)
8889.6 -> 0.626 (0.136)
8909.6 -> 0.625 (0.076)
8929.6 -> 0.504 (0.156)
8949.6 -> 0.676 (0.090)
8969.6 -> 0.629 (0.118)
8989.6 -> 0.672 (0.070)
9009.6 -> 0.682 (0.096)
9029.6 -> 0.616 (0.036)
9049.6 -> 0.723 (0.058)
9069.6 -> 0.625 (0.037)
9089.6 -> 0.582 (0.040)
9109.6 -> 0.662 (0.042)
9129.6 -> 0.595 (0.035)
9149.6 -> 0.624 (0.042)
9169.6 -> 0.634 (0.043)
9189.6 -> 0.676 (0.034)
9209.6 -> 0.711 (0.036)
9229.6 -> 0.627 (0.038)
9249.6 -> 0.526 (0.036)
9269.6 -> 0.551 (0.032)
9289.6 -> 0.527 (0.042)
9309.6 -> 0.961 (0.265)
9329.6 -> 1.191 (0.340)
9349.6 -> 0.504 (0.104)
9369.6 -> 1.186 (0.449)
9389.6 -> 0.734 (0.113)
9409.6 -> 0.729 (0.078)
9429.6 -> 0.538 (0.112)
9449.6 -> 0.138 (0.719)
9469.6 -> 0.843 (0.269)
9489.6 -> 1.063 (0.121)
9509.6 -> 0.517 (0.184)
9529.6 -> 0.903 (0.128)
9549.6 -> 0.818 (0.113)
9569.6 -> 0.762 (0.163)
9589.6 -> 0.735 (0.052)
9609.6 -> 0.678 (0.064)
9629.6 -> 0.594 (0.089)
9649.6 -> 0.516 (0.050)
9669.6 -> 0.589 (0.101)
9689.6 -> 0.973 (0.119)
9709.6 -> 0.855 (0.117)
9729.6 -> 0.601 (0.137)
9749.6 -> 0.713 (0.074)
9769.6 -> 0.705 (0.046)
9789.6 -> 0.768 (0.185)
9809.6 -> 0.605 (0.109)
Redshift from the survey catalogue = 0.65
